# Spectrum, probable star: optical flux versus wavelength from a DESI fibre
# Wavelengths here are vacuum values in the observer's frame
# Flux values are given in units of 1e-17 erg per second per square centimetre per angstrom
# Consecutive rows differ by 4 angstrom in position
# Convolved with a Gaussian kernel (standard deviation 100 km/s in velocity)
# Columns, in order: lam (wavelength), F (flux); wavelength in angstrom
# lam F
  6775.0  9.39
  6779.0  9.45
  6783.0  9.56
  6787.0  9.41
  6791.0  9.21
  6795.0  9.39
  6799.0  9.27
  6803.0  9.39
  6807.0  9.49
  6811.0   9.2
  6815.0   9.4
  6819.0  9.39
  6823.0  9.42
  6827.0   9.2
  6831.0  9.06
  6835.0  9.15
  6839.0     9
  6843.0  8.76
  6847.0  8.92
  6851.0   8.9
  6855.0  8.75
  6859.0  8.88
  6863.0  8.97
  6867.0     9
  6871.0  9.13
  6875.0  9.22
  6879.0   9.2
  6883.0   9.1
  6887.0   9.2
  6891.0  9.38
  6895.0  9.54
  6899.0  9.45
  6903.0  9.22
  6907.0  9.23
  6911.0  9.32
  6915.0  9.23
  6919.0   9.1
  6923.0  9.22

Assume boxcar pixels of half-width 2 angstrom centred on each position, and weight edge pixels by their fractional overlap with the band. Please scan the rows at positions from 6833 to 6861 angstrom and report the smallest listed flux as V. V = 8.75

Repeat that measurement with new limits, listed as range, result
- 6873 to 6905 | 9.1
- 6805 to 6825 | 9.2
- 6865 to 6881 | 9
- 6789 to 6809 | 9.21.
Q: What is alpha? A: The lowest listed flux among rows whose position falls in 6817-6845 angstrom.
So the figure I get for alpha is 8.76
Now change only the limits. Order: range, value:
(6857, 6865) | 8.88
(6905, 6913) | 9.23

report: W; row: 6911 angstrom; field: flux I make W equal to 9.32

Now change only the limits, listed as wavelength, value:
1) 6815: 9.4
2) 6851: 8.9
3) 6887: 9.2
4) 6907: 9.23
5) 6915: 9.23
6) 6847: 8.92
